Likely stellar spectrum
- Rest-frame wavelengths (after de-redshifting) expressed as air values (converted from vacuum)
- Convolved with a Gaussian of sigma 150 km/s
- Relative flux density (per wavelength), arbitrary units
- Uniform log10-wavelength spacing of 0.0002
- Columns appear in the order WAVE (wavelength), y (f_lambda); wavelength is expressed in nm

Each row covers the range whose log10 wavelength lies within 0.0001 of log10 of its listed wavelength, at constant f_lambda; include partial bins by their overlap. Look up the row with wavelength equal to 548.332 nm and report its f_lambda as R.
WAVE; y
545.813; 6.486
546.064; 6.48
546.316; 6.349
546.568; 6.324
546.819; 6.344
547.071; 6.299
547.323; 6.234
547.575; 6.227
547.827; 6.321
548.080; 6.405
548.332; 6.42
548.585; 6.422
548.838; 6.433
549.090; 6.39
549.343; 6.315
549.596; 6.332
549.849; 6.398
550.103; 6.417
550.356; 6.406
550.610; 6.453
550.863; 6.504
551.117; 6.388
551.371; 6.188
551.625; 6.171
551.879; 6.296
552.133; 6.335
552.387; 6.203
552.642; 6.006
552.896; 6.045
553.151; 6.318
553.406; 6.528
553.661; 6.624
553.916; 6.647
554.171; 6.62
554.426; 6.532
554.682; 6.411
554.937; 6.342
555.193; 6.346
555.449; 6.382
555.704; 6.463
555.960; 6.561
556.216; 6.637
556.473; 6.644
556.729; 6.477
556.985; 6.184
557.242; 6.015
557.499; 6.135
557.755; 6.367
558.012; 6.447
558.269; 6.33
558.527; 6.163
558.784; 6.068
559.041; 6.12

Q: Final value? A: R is 6.42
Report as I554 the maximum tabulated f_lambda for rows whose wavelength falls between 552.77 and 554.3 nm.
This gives 6.647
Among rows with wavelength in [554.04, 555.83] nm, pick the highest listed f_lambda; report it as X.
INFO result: 6.62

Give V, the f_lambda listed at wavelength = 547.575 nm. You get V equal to 6.227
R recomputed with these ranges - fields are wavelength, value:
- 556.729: 6.477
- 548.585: 6.422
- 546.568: 6.324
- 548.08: 6.405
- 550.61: 6.453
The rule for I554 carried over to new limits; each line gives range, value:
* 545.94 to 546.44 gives 6.48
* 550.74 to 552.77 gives 6.504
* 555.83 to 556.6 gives 6.644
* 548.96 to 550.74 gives 6.453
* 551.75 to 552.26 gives 6.335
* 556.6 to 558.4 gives 6.477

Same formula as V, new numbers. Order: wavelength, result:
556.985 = 6.184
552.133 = 6.335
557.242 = 6.015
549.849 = 6.398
